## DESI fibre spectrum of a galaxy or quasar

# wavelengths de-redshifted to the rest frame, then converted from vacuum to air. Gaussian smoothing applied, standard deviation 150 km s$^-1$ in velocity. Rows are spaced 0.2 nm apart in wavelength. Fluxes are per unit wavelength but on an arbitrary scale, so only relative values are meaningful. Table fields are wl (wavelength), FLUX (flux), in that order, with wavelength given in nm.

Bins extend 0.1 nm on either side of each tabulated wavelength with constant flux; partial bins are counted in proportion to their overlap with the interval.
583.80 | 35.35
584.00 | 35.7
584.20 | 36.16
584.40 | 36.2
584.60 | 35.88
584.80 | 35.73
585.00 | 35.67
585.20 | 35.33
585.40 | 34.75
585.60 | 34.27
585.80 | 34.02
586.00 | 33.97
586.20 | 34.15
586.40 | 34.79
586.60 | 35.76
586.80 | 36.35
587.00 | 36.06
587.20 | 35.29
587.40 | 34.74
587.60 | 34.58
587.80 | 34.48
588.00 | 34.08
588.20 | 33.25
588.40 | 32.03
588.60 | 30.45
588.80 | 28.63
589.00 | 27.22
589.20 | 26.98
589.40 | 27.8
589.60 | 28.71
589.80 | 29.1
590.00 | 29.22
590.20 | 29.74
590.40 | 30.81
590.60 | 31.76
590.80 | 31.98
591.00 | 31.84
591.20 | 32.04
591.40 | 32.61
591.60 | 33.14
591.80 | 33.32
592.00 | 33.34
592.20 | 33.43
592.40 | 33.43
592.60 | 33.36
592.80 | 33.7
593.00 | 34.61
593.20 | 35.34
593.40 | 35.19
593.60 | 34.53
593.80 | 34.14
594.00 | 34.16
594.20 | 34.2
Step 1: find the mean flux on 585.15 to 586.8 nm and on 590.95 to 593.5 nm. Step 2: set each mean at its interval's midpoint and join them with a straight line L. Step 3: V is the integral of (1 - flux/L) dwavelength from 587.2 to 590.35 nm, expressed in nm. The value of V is 0.31 nm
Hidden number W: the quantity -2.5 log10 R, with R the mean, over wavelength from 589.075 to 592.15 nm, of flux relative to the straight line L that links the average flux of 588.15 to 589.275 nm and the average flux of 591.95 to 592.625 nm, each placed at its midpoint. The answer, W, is 0.03 mag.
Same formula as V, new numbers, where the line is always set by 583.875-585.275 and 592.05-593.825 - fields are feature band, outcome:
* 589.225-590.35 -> 0.19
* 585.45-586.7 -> 0.04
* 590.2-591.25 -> 0.09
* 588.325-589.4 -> 0.19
